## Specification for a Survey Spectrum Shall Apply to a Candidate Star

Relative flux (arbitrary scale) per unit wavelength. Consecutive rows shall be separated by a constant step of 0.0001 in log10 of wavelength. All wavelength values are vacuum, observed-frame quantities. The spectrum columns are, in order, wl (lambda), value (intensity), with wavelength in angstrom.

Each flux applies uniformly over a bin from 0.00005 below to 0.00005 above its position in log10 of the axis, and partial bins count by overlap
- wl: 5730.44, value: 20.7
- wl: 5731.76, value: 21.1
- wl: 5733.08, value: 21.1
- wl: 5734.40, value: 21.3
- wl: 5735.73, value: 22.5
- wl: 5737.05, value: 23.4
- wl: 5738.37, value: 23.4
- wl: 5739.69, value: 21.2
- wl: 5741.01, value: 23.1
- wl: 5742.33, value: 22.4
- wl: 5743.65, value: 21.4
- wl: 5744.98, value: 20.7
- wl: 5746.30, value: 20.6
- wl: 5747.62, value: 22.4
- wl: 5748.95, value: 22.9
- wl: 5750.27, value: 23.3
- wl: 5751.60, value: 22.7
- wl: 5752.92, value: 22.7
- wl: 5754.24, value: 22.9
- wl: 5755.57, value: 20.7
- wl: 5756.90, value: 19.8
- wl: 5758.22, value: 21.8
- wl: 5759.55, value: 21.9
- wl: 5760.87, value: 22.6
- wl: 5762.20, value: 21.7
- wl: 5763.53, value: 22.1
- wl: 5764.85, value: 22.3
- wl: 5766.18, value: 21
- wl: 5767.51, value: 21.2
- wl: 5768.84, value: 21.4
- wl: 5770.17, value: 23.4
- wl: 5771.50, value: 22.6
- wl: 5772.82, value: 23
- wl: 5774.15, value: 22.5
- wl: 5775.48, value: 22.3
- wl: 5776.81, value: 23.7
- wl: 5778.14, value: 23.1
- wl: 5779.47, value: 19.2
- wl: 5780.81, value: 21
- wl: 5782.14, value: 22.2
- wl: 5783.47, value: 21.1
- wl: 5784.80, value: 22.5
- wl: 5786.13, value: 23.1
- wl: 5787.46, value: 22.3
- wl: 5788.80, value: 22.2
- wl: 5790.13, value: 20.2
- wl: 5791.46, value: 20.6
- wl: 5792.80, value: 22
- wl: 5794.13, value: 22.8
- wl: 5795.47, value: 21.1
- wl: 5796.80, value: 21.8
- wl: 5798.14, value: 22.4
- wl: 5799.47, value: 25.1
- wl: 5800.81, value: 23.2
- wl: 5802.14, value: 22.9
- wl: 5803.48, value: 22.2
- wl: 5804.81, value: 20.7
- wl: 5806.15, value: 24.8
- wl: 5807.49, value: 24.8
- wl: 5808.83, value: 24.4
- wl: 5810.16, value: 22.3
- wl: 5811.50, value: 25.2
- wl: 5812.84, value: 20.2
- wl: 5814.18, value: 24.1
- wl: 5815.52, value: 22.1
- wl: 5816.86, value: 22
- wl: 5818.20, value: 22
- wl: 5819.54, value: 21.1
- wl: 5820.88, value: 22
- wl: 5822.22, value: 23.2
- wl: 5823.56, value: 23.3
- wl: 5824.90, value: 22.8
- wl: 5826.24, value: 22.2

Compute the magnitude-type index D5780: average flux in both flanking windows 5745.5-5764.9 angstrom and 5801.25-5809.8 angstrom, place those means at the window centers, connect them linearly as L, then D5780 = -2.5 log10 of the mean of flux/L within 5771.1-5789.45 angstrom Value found 0.02 mag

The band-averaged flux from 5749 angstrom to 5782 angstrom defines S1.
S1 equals 22.1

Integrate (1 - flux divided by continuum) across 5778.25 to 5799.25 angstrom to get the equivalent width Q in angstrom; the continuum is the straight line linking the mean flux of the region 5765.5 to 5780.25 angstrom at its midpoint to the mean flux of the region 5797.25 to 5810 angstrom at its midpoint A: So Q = 0.9 angstrom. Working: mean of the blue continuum 22.1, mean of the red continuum 23.3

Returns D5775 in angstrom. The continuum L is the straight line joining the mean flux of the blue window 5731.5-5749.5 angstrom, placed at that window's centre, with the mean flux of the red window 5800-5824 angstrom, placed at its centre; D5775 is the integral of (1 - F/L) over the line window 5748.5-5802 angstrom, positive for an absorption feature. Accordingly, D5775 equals 0.6 angstrom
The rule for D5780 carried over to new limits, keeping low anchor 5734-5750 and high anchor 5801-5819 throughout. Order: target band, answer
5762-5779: 0.007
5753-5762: 0.031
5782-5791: 0.035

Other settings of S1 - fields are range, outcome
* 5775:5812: 22.5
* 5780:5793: 21.7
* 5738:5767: 22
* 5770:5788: 22.3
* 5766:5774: 22.2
